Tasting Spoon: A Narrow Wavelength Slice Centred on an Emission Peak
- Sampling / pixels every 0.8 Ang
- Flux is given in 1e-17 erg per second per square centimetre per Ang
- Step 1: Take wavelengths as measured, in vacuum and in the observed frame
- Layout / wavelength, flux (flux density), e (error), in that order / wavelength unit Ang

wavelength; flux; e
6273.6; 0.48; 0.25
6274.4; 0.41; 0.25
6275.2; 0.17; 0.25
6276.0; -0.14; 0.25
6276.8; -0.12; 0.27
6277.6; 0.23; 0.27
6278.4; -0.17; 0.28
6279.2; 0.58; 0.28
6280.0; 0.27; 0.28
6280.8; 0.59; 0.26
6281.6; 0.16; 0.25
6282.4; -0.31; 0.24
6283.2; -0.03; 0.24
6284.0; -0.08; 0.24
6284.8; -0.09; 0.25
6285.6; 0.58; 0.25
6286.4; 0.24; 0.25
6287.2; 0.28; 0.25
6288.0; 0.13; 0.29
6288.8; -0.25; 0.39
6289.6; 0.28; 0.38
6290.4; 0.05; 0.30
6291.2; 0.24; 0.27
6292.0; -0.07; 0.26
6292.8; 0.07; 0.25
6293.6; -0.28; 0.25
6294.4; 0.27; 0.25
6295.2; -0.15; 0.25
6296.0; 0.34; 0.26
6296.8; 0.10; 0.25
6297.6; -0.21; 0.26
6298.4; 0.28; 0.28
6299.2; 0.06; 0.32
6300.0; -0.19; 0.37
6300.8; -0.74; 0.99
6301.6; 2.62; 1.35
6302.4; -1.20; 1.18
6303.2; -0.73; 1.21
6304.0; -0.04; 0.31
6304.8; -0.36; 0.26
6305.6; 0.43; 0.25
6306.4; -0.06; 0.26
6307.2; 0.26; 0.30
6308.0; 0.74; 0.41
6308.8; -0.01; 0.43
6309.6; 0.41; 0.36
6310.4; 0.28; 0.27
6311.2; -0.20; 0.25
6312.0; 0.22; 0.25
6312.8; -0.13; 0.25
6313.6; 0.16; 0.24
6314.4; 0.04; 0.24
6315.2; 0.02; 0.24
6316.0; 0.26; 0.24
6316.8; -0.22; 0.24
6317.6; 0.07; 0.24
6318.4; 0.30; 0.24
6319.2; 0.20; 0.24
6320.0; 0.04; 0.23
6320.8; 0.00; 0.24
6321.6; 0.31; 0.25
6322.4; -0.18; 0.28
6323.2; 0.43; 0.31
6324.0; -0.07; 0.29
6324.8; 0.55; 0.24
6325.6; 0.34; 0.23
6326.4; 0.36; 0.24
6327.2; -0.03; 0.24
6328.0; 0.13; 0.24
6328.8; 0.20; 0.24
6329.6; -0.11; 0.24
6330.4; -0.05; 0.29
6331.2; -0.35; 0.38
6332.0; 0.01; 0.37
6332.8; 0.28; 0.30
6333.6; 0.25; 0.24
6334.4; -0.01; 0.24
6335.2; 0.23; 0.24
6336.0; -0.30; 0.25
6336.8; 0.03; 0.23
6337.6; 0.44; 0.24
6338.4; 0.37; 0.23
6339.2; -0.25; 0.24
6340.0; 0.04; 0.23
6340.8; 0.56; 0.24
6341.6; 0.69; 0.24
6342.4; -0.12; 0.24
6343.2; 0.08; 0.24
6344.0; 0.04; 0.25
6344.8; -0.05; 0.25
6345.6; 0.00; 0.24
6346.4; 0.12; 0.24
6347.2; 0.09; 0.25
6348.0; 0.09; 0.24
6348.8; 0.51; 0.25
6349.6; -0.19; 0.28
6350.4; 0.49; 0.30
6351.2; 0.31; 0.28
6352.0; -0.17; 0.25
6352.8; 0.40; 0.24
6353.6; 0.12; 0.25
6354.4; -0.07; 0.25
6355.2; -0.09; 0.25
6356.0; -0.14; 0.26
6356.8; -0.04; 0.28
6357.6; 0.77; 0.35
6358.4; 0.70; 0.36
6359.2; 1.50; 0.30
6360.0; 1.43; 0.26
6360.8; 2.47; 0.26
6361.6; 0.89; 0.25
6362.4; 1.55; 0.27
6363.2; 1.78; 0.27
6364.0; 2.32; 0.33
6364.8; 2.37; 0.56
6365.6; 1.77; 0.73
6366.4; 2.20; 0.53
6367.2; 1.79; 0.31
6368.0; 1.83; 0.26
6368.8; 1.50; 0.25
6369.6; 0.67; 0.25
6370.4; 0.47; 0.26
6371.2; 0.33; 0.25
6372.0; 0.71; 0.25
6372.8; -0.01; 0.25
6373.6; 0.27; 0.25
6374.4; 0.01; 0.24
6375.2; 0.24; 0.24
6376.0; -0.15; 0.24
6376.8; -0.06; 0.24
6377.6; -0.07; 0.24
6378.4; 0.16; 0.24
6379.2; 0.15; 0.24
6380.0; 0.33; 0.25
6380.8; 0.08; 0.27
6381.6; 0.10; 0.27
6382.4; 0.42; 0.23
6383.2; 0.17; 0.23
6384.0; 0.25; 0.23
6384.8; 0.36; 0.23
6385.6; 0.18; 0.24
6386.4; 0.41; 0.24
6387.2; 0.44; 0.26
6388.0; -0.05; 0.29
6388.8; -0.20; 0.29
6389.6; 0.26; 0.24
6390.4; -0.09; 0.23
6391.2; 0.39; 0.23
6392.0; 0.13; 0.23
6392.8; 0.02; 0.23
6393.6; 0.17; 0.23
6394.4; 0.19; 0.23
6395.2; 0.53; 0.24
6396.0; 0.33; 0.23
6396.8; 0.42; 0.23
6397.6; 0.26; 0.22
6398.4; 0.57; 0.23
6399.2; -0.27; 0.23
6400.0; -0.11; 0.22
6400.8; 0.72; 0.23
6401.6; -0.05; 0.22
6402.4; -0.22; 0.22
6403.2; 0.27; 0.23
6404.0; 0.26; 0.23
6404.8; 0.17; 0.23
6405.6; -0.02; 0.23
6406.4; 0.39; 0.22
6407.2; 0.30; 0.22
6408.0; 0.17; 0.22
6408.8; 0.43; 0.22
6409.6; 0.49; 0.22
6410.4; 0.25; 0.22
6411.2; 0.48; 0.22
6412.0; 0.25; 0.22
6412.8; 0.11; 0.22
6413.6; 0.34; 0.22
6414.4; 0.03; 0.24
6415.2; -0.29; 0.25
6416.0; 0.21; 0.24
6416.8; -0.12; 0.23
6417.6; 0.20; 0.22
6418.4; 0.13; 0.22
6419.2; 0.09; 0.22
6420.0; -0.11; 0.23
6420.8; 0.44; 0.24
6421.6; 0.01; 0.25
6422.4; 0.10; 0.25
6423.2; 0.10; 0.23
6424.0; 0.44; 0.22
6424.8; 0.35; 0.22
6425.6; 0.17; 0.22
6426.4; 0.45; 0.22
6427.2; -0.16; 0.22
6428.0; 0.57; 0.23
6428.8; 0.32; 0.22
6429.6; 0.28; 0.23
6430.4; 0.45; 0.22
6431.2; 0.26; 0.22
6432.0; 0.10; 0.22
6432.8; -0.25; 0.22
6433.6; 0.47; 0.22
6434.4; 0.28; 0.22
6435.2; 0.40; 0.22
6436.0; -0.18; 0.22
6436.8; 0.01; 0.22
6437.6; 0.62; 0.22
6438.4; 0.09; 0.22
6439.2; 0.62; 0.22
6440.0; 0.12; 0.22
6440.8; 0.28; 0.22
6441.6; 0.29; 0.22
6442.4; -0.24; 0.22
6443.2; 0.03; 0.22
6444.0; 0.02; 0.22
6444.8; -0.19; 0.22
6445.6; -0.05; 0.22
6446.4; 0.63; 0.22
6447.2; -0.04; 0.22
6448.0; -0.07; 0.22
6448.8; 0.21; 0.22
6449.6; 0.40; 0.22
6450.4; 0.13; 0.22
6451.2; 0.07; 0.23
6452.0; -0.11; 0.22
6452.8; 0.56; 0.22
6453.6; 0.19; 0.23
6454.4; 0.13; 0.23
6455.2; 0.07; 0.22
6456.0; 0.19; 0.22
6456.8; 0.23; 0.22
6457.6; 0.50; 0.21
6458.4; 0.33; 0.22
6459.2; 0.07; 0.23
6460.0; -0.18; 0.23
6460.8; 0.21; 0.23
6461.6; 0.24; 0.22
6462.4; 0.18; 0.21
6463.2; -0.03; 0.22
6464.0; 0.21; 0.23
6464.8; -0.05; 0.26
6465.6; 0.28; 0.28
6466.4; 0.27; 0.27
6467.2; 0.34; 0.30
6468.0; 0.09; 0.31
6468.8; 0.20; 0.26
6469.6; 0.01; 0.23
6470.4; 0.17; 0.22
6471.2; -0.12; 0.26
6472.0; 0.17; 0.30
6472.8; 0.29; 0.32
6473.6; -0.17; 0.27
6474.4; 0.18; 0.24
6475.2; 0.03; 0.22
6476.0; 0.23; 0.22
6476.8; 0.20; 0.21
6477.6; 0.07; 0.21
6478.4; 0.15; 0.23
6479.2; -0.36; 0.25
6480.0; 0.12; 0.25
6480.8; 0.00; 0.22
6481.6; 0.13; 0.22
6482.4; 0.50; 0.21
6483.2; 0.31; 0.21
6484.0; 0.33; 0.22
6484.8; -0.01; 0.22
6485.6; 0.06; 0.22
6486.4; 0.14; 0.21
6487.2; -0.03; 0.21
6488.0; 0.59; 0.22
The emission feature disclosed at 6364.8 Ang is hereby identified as [O II] 3727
